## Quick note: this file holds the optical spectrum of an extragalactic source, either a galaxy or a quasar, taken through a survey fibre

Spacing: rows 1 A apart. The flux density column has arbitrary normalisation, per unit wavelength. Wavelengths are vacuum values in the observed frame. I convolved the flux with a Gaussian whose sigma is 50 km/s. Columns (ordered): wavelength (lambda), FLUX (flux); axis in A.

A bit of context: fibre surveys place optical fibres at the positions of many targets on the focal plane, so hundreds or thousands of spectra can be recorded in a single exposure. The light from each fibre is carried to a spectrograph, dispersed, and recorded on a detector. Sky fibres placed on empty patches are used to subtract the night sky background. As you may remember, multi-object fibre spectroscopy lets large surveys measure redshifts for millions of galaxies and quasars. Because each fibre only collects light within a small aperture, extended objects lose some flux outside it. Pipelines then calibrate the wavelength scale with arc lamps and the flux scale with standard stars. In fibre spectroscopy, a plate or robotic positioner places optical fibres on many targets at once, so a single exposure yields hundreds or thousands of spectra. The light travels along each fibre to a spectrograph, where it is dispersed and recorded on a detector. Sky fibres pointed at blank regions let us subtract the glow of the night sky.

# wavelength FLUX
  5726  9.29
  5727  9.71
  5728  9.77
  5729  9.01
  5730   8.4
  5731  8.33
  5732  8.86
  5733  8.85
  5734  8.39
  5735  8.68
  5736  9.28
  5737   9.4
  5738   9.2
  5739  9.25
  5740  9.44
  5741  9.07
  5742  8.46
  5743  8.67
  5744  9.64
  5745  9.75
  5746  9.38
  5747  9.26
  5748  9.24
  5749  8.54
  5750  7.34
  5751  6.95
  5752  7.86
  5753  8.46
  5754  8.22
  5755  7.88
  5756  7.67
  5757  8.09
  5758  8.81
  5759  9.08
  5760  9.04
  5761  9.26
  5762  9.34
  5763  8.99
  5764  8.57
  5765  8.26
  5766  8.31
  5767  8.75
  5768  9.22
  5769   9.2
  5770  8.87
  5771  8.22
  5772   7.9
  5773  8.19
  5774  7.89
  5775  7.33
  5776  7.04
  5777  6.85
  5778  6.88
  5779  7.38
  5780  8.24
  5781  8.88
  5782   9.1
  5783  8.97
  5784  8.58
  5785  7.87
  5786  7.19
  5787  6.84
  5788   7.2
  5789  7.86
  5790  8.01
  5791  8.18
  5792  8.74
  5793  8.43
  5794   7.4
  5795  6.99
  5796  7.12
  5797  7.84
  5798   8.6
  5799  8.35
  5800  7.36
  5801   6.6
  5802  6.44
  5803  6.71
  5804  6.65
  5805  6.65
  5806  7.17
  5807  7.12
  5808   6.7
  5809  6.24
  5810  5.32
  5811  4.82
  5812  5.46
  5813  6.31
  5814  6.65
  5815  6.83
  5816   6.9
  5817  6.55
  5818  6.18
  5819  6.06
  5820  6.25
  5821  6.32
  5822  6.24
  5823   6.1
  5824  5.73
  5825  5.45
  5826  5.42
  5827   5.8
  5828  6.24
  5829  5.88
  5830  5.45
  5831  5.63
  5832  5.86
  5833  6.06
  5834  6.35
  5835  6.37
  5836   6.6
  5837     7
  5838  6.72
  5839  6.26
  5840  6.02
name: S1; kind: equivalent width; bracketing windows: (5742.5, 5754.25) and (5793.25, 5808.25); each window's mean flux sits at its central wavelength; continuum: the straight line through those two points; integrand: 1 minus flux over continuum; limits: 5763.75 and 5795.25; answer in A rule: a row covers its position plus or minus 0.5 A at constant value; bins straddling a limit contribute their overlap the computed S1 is -1.1 A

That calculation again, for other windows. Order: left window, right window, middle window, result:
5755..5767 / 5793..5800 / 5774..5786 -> 0.4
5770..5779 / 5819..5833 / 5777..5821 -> -2.5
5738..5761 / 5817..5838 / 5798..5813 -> 0.5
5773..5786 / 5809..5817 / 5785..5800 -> -1.2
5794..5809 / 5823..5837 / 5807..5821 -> 0.8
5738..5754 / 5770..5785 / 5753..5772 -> -0.6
